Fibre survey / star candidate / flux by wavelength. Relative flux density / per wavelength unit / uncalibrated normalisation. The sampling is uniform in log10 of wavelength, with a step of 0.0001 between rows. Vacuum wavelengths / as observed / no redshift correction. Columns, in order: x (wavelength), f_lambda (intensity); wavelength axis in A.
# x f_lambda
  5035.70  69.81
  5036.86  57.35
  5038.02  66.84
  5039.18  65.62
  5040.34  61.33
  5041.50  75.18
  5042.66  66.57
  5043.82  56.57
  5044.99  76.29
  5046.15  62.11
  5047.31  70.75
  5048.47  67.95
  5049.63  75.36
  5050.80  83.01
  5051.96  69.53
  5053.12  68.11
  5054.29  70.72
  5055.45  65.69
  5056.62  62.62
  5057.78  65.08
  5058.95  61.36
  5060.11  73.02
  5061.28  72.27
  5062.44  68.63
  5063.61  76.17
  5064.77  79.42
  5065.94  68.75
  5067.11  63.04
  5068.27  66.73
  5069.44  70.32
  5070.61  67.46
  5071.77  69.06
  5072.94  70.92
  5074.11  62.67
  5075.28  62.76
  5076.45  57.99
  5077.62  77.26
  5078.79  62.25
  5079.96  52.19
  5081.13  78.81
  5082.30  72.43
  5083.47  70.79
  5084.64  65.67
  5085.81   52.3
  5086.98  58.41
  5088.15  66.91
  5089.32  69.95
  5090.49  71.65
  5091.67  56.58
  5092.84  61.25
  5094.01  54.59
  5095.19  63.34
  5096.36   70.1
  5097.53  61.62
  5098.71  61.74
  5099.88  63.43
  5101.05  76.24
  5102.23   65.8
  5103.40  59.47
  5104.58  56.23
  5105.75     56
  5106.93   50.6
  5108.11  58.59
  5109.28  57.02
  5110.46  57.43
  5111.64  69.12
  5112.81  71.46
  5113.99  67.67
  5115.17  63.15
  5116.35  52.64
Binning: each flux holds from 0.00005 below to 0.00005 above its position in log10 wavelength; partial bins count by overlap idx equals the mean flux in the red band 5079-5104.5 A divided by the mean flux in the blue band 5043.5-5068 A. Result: 0.9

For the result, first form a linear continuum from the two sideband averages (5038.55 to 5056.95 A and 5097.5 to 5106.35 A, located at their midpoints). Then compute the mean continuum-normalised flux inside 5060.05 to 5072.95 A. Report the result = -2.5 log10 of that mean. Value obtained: -0.06 mag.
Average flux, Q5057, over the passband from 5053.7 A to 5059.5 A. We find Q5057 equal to 65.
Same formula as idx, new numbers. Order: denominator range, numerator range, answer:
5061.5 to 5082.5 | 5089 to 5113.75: 0.92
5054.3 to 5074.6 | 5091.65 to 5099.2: 0.90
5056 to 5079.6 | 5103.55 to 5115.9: 0.89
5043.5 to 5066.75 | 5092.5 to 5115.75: 0.89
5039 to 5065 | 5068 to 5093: 0.95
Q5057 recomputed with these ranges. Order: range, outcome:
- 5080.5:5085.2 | 71.8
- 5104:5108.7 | 55.4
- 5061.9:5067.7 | 71.2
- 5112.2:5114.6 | 69.6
